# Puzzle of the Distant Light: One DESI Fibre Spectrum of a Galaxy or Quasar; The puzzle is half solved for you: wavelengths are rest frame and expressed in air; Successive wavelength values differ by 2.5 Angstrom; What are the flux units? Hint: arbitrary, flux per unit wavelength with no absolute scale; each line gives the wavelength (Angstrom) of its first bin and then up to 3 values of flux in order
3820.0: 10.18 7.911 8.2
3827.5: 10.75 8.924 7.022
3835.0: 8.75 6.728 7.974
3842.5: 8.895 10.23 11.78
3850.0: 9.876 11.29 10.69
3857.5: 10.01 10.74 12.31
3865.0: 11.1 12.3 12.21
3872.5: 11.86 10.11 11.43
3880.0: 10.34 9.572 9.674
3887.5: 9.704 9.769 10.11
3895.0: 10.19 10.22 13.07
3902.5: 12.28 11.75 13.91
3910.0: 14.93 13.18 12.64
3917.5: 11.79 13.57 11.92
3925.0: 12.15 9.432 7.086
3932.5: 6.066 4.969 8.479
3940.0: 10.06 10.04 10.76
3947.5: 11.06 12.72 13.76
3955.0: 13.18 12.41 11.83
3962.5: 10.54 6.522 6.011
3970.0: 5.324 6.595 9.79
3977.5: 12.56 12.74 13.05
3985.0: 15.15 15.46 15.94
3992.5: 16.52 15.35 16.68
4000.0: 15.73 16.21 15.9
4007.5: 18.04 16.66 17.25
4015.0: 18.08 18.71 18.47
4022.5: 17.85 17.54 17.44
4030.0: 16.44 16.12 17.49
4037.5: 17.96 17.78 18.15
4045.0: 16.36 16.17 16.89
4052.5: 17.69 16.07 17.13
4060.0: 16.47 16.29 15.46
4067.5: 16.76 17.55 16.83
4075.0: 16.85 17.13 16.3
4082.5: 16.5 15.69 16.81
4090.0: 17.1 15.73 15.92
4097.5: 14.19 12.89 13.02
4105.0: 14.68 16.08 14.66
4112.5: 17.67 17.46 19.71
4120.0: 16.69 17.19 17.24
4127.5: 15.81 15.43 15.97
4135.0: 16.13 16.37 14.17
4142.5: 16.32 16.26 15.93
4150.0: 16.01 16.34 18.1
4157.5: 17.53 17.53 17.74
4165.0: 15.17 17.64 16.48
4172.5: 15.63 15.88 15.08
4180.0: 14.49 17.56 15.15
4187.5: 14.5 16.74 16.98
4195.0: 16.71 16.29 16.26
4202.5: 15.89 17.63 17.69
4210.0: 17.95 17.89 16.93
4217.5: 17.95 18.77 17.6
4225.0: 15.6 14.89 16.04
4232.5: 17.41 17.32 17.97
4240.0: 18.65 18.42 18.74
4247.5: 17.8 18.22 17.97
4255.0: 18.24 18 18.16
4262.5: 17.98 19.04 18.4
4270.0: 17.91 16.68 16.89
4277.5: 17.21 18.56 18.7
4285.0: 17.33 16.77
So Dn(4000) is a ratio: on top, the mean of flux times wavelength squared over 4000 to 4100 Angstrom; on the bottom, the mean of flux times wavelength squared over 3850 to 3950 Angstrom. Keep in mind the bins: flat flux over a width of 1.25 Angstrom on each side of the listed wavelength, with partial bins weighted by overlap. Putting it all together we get 1.7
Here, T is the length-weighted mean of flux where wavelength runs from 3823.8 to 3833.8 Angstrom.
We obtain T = 8.73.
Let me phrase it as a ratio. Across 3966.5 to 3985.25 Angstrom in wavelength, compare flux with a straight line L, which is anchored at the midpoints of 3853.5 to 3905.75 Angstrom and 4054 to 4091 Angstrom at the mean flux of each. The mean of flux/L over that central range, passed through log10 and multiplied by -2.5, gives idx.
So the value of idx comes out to 0.36 mag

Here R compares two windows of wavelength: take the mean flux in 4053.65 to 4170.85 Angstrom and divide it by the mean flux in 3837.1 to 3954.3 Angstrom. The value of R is 1.51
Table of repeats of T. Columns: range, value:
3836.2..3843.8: 7.89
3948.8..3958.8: 13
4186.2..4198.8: 16.2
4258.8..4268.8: 18.4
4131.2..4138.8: 16.1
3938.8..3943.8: 10.1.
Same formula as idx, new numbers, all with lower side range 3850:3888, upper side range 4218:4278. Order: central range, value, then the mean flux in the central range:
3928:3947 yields 0.40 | 8.37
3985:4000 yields -0.21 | 15.9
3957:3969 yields 0.34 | 9.19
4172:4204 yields 0.04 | 16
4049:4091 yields -0.15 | 16.7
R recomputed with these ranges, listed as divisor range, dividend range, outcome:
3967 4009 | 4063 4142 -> 1.19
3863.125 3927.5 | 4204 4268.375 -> 1.53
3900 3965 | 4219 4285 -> 1.59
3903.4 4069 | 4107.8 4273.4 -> 1.22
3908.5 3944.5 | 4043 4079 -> 1.59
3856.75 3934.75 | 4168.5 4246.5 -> 1.52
